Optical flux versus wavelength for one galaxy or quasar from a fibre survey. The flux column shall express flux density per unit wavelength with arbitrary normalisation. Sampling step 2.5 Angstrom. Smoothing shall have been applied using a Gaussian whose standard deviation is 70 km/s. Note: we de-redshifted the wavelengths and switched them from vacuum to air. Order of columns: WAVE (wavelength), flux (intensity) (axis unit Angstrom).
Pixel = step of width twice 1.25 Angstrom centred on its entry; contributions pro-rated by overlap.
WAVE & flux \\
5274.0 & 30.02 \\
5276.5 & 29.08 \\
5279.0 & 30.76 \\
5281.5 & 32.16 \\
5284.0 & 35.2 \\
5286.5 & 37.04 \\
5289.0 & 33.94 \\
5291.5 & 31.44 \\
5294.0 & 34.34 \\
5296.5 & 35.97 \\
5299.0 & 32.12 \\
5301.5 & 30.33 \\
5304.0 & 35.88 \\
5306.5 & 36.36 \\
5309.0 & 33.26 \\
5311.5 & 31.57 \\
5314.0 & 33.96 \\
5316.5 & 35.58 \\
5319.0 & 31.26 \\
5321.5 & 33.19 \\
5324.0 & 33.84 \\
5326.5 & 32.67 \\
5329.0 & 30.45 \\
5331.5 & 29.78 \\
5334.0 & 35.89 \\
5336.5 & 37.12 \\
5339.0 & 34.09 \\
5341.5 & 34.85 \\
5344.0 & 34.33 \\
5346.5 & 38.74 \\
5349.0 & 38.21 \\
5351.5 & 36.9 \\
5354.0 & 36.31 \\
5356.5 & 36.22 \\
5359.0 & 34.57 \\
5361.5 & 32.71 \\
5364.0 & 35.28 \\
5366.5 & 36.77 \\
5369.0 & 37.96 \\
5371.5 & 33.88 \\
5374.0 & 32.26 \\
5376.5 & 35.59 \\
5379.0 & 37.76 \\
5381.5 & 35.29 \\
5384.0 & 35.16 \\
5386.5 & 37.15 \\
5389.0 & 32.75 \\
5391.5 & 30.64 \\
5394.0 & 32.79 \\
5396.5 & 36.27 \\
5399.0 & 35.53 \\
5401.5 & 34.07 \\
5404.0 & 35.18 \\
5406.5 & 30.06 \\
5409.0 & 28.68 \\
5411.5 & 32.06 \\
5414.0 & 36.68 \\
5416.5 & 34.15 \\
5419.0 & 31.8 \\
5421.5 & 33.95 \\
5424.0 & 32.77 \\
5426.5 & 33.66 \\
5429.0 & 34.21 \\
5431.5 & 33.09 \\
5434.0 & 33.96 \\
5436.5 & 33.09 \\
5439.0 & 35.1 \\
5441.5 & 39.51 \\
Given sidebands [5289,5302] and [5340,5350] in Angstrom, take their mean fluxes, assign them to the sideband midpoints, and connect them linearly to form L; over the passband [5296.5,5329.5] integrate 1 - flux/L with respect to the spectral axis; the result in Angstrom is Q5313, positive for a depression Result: 0.9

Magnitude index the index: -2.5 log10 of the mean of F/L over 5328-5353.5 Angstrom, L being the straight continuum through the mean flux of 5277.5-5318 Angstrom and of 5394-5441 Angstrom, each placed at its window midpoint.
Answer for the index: -0.05 mag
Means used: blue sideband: 33.7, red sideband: 33.6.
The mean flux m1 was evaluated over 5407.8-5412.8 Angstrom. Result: 30.5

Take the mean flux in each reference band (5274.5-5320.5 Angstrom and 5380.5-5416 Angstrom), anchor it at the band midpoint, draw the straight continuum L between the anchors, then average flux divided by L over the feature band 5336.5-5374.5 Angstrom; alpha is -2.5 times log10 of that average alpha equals -0.07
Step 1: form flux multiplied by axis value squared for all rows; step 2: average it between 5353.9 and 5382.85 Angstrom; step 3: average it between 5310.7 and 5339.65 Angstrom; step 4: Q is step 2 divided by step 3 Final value 1.1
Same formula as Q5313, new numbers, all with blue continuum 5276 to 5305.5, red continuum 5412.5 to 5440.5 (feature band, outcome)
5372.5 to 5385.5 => -0.59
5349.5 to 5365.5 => -0.90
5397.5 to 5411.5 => 0.45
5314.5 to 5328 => 0.06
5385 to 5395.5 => 0.09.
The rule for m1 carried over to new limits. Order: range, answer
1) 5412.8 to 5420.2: 34.2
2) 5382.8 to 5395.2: 33.7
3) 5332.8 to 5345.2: 35.3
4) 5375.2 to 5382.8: 36.2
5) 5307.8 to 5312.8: 32.4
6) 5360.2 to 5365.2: 34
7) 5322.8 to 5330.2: 32.3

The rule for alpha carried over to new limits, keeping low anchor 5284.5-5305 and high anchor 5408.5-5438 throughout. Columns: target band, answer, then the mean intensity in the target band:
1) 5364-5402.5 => -0.05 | 34.9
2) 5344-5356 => -0.11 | 37.1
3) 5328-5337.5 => 0.01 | 33.3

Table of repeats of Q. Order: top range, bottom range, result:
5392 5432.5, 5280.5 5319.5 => 1.03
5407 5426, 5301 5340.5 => 1.01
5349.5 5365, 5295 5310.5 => 1.07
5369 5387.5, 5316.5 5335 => 1.11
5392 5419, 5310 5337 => 1.04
